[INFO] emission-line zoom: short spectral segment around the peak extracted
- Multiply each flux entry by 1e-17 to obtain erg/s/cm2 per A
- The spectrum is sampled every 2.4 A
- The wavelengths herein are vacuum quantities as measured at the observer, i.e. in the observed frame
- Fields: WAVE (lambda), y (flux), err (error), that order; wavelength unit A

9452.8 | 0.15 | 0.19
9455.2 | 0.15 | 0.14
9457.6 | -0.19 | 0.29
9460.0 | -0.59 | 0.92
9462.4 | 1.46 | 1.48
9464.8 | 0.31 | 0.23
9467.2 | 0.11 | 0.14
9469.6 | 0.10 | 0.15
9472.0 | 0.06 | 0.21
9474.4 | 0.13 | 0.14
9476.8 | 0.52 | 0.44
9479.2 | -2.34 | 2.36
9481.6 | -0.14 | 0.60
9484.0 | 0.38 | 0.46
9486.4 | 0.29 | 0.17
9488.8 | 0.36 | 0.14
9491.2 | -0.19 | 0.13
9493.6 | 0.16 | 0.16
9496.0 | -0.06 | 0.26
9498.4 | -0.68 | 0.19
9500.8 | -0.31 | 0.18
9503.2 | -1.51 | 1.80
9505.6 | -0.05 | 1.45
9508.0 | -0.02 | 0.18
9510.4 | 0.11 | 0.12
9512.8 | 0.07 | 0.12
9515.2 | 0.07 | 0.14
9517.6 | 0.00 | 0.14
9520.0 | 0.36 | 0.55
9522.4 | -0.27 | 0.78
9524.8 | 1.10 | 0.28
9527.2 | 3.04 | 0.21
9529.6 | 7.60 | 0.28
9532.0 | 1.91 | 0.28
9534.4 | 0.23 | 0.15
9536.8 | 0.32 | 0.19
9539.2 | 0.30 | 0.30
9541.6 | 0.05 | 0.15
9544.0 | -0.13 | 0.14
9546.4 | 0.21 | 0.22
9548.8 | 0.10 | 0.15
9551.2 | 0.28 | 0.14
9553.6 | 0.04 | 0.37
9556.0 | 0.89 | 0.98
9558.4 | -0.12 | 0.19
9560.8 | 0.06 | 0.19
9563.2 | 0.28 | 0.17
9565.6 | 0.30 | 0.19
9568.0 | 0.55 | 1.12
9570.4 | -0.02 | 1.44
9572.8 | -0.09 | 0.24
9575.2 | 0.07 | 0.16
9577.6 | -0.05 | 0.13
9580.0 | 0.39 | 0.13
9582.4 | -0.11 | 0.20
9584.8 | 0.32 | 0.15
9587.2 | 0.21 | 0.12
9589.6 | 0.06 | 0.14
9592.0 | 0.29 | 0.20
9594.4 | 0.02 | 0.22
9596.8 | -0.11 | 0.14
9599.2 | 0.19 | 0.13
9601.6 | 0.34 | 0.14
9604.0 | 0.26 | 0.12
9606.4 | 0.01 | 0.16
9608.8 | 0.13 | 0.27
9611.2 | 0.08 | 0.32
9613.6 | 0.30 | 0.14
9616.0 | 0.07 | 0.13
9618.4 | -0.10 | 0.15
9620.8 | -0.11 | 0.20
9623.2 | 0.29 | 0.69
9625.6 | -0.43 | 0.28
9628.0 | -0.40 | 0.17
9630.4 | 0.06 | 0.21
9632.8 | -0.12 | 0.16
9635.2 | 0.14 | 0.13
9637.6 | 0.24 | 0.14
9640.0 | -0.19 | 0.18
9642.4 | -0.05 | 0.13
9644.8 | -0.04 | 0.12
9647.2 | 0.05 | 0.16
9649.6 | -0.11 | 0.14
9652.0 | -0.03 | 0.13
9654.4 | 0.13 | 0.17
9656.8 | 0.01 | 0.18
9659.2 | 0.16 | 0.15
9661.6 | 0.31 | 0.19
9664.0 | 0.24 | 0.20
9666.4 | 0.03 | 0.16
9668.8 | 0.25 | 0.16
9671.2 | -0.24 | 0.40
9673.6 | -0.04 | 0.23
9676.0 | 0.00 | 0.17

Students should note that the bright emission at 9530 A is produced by [O III] 5007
